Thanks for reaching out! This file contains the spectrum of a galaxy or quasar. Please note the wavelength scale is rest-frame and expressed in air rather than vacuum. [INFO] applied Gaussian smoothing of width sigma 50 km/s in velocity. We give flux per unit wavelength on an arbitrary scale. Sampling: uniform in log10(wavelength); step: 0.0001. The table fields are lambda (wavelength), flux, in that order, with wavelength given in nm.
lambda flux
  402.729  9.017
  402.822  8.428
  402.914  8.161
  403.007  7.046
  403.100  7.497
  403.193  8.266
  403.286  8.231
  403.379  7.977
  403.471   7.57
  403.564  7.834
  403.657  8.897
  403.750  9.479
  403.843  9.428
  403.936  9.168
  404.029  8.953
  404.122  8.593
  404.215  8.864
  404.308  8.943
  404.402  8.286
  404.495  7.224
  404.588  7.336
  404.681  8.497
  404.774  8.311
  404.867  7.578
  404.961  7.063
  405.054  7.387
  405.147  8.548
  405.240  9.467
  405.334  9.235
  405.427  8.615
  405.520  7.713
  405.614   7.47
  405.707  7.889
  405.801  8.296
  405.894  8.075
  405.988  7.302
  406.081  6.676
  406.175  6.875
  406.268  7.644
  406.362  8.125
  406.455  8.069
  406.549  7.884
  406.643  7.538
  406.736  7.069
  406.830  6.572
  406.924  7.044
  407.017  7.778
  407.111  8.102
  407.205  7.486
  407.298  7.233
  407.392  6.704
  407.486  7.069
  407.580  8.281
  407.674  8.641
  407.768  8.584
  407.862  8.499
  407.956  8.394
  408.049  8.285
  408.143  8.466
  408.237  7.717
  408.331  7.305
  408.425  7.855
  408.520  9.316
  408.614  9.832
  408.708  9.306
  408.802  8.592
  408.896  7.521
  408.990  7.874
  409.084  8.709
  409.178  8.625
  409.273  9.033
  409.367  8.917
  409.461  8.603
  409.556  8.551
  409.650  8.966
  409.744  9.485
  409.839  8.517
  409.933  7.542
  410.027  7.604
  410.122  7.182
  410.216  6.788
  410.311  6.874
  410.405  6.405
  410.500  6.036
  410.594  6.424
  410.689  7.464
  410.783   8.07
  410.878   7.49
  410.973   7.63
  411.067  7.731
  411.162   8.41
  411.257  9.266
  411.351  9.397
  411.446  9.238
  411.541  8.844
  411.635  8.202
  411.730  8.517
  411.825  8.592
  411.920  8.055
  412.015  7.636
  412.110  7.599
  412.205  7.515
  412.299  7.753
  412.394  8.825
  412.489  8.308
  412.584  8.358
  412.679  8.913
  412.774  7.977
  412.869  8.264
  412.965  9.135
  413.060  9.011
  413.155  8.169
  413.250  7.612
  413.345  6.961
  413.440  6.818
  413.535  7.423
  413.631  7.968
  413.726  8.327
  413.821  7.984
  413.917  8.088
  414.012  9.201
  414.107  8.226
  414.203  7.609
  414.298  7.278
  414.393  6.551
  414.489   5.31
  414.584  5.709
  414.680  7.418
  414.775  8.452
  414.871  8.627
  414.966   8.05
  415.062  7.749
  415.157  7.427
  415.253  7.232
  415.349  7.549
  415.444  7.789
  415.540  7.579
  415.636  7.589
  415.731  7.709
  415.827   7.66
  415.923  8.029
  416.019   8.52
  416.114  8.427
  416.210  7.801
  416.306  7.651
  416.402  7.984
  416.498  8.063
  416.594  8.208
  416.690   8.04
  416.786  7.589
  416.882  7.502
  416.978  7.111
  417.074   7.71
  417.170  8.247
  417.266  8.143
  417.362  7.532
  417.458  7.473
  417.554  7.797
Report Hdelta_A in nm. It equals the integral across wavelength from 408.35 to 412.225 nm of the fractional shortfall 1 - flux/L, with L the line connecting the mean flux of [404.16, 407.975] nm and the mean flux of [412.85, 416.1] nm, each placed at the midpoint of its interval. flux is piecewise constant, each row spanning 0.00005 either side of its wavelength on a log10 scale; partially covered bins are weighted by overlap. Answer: -0.17 nm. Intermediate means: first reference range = 7.86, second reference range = 7.74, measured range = 8.15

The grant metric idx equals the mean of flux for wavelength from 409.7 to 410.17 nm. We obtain 8.05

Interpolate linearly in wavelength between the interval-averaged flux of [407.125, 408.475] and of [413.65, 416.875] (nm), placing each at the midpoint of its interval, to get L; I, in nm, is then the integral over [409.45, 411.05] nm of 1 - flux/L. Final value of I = 0.05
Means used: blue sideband 7.9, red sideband 7.74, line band 7.6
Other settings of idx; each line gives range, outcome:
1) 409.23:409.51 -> 8.84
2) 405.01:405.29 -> 8.48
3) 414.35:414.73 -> 6.26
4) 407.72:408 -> 8.49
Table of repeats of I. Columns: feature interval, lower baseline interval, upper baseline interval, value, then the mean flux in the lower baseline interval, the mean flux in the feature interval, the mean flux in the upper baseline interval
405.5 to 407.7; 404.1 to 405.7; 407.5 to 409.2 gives 0.19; 8.17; 7.55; 8.41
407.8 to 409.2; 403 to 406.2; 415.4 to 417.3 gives -0.06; 8.15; 8.42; 7.86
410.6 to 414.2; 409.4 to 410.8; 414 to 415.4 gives -0.29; 7.64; 8.16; 7.45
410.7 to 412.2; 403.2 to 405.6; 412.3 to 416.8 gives -0.05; 8.35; 8.27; 7.85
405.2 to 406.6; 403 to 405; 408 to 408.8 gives 0.07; 8.25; 7.94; 8.52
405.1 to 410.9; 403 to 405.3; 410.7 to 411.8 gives 0.29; 8.28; 7.94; 8.41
